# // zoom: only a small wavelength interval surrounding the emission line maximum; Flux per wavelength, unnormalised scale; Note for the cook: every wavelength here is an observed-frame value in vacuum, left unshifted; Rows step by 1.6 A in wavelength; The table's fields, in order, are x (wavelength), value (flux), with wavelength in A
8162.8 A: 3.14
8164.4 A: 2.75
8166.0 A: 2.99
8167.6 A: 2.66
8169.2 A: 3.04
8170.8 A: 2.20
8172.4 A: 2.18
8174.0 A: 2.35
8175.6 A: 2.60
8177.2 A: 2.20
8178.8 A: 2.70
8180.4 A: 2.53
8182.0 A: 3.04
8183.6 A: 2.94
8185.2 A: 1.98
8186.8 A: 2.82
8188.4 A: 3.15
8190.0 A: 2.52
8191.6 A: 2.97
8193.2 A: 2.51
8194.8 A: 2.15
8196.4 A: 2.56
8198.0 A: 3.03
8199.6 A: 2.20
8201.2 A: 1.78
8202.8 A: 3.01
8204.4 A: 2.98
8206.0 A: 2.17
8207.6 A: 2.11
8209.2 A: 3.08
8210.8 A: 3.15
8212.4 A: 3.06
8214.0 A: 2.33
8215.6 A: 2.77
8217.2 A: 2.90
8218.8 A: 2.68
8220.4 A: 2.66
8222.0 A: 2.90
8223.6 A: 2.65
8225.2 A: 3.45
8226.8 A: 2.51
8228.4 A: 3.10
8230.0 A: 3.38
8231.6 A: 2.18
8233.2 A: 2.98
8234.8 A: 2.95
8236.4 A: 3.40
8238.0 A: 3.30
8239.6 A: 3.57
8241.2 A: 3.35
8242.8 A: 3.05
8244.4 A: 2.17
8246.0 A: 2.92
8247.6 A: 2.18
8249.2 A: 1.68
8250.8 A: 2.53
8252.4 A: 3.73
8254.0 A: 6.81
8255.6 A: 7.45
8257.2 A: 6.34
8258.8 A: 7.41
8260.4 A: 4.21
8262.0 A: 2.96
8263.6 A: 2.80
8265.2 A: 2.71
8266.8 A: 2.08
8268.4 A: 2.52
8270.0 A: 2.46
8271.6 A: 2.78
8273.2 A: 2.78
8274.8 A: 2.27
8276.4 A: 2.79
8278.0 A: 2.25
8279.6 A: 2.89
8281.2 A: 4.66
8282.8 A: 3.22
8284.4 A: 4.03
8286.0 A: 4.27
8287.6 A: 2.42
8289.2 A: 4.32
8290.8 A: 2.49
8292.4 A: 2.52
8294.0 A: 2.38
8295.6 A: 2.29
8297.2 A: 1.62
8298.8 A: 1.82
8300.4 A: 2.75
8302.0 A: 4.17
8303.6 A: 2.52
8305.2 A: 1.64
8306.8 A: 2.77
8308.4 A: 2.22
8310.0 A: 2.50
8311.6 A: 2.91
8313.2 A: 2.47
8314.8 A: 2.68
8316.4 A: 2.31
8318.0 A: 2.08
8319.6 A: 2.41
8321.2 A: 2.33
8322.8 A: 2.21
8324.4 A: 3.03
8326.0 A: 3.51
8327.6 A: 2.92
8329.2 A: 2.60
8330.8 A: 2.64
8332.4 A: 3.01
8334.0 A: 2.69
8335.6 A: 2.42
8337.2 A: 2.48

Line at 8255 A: H-alpha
